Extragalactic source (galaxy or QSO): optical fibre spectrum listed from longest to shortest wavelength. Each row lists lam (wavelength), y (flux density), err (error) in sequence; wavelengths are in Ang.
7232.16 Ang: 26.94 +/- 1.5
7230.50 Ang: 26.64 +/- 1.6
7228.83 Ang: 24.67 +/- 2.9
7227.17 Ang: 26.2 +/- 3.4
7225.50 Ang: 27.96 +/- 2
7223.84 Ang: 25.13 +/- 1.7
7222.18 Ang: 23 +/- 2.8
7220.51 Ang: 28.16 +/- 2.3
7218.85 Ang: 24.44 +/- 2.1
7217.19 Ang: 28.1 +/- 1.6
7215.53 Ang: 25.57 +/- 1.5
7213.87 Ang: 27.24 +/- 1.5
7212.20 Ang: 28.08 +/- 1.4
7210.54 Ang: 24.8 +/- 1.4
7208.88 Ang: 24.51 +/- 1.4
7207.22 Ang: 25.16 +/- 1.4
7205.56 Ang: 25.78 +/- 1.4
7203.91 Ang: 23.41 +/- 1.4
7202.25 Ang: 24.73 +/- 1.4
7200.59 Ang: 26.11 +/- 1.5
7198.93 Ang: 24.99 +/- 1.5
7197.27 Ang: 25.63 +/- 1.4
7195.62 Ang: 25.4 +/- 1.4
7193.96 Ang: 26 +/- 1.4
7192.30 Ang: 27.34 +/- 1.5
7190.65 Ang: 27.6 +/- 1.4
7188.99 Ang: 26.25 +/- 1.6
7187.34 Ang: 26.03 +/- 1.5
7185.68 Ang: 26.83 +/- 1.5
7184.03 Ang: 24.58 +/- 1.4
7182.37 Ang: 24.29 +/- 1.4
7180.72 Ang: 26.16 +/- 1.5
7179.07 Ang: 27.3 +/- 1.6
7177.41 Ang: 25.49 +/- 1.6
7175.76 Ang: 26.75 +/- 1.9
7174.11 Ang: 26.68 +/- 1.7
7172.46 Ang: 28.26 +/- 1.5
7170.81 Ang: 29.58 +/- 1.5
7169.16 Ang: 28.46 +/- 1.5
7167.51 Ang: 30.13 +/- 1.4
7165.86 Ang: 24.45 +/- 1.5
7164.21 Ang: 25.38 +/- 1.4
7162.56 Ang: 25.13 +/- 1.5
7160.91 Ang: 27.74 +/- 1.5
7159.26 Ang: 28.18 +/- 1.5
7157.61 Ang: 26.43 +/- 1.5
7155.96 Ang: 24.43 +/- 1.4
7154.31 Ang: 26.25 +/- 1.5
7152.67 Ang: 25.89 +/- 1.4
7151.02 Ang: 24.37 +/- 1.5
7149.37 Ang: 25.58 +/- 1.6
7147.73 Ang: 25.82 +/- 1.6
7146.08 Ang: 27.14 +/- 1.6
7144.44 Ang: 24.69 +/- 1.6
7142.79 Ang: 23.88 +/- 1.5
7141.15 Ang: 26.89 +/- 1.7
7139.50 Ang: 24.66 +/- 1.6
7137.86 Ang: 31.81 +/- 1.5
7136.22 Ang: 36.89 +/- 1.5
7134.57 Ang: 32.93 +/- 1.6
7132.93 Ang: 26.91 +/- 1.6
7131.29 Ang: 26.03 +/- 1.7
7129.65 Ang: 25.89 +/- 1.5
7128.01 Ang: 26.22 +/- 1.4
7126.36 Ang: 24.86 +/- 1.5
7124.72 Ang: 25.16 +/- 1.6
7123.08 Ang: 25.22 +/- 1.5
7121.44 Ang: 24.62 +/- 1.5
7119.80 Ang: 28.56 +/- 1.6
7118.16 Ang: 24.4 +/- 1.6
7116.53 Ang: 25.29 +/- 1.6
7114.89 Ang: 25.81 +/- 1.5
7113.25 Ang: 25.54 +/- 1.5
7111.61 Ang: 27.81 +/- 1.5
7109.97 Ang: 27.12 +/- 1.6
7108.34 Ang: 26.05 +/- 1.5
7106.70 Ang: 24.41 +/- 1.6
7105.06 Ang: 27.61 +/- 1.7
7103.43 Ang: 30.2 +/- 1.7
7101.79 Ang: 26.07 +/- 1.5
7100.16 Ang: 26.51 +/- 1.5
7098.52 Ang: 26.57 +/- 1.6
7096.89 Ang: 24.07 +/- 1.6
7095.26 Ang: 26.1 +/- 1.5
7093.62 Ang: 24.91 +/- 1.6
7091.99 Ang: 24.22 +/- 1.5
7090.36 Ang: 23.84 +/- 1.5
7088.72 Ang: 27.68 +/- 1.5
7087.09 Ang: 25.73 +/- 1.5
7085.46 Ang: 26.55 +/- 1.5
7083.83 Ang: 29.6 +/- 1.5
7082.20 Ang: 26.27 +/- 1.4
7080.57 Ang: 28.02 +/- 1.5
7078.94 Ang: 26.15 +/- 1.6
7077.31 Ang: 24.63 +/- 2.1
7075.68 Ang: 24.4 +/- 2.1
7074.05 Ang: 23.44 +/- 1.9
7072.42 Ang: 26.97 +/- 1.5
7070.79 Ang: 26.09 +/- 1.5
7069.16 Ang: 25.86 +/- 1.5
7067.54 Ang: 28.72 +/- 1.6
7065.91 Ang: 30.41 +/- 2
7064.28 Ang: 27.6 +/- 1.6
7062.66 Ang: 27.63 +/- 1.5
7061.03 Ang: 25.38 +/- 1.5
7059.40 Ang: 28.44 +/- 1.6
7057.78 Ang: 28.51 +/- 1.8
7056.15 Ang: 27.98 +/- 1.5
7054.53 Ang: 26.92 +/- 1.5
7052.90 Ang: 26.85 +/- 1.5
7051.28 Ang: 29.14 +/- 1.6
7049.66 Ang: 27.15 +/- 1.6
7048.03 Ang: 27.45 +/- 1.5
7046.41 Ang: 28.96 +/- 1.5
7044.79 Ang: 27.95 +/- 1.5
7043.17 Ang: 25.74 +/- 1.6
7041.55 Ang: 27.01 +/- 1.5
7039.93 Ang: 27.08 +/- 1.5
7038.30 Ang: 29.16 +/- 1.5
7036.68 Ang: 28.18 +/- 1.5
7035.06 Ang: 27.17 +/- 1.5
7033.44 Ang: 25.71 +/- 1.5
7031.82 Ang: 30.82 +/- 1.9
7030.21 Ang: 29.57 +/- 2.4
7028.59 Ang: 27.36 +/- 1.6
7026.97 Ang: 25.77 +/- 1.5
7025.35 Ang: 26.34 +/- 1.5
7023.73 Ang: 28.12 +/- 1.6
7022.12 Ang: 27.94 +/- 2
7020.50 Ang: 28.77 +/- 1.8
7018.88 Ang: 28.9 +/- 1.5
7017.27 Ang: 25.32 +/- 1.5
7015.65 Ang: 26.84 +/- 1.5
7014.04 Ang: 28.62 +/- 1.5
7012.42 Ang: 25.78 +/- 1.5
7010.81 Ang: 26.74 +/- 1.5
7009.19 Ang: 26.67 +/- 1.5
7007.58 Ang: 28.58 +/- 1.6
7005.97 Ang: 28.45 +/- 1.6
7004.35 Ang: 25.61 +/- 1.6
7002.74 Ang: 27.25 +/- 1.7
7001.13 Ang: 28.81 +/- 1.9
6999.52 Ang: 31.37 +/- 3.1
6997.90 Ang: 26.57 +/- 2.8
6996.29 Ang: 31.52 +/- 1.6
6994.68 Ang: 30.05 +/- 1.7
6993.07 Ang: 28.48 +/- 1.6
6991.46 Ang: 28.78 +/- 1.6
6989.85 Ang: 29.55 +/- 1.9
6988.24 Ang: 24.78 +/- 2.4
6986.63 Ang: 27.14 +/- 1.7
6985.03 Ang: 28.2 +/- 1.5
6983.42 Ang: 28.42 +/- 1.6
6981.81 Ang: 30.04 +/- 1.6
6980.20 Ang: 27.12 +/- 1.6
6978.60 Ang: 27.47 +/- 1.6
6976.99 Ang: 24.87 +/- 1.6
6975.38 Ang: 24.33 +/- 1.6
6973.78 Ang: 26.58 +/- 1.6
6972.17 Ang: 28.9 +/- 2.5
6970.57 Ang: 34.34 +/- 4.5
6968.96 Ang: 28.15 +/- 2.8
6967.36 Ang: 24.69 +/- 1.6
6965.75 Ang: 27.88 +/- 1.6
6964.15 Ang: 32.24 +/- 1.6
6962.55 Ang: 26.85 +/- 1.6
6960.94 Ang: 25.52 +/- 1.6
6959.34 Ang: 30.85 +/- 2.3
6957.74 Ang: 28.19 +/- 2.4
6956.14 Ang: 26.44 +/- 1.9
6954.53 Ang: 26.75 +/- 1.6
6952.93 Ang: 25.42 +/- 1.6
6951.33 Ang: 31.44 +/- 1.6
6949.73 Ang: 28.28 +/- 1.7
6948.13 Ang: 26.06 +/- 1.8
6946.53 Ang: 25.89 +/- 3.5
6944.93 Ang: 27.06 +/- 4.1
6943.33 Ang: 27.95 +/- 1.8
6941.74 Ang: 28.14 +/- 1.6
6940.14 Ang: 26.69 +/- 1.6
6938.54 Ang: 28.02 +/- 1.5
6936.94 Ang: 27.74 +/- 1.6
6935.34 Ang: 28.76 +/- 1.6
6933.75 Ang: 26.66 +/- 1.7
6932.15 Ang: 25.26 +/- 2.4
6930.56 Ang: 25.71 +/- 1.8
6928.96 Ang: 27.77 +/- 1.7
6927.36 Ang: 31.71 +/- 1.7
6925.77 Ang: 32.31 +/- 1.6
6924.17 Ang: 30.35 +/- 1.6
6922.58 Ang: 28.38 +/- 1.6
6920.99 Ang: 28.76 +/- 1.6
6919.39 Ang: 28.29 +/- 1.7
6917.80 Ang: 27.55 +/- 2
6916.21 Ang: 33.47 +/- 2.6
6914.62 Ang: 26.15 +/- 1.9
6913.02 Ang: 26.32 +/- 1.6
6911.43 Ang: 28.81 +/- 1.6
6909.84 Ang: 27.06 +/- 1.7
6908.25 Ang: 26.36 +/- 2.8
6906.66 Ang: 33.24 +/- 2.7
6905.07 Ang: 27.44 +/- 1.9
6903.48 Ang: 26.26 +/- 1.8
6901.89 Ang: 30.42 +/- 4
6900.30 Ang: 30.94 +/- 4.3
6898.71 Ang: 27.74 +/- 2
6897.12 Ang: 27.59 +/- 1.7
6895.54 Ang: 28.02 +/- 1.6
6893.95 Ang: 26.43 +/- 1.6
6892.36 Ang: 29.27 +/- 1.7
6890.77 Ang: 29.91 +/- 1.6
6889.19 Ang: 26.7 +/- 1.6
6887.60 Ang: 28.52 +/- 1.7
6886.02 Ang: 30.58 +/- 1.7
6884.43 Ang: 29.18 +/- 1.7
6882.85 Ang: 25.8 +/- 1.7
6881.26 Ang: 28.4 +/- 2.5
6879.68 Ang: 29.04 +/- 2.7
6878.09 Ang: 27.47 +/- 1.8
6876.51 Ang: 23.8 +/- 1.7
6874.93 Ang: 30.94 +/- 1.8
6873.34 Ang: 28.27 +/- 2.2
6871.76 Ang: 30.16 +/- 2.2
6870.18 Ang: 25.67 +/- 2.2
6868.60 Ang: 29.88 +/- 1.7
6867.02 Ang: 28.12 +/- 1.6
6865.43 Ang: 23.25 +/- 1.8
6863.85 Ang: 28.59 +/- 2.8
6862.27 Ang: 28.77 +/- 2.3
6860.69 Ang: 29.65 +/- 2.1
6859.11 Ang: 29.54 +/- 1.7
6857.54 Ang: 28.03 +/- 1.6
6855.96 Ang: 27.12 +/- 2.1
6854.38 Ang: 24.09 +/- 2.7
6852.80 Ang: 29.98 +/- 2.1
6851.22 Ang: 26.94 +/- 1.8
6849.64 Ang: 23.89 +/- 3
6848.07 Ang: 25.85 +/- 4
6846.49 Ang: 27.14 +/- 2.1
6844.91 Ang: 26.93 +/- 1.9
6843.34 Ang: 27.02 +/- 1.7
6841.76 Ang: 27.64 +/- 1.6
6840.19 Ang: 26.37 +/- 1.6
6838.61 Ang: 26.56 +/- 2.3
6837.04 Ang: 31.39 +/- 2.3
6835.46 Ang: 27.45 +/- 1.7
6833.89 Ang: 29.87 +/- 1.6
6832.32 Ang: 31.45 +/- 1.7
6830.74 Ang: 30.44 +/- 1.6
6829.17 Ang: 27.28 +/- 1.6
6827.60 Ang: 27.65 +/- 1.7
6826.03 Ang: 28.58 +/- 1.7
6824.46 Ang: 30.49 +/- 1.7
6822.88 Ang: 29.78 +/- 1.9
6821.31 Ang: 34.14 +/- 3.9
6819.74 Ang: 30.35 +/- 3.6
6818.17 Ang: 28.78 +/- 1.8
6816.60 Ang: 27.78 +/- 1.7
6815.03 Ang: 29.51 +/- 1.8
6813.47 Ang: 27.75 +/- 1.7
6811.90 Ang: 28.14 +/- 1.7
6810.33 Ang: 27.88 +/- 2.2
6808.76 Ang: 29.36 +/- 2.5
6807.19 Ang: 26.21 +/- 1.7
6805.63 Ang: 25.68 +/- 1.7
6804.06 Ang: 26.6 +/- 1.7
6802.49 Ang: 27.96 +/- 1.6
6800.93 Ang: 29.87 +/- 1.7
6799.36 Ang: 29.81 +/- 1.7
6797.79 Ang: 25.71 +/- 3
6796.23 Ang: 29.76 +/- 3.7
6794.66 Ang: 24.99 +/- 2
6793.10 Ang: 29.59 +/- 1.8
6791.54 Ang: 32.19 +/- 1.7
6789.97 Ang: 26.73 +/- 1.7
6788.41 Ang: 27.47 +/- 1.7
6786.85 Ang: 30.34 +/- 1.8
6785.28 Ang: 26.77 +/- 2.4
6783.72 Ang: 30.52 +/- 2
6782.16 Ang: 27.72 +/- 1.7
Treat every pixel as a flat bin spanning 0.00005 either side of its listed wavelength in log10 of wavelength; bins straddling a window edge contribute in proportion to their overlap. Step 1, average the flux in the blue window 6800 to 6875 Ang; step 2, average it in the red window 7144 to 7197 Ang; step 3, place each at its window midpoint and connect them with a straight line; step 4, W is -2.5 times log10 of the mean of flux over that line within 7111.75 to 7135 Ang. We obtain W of 0.02 mag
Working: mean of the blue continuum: 28.2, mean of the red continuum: 26.4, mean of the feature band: 26.2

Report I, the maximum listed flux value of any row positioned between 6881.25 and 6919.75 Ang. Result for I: 33.47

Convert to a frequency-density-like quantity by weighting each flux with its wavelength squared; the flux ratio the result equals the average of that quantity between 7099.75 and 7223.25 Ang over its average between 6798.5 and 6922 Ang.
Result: 1.02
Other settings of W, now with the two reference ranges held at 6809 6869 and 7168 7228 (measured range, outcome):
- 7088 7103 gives 0.047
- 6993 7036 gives -0.025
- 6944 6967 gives -0.005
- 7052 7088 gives 0.000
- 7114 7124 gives 0.041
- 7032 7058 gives -0.021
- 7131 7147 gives -0.068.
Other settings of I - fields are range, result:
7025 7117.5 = 30.82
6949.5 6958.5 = 31.44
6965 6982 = 34.34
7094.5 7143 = 36.89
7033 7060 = 29.16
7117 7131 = 28.56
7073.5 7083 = 28.02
